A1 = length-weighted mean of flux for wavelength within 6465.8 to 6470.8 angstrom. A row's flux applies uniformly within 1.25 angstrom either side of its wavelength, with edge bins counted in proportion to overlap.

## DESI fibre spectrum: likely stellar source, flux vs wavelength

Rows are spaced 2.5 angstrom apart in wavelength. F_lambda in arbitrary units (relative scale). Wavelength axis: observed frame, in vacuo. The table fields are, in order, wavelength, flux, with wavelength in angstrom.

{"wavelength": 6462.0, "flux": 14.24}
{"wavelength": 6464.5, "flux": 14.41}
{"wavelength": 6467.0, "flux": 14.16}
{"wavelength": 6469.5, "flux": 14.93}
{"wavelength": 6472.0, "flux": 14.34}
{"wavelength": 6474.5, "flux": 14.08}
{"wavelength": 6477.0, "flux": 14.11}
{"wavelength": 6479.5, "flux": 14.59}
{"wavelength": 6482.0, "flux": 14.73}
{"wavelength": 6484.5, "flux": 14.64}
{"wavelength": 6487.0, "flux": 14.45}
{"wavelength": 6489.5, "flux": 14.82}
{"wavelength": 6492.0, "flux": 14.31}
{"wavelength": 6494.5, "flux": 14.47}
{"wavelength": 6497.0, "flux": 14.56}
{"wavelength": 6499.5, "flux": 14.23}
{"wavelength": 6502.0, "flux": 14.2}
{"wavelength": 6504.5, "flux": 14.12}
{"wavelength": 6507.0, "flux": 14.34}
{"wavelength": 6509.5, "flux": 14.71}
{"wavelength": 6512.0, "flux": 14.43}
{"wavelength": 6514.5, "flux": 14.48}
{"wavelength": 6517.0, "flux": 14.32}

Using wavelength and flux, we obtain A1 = 14.5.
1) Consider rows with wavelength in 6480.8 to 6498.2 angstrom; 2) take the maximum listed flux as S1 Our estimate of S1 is 14.82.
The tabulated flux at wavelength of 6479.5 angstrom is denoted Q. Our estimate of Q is 14.59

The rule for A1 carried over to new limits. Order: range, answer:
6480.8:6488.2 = 14.6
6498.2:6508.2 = 14.2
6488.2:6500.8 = 14.5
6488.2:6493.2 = 14.6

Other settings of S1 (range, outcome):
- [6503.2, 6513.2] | 14.71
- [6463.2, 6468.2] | 14.41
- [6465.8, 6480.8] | 14.93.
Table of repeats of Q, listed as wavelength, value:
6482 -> 14.73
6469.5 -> 14.93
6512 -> 14.43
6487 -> 14.45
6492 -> 14.31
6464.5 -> 14.41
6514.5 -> 14.48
